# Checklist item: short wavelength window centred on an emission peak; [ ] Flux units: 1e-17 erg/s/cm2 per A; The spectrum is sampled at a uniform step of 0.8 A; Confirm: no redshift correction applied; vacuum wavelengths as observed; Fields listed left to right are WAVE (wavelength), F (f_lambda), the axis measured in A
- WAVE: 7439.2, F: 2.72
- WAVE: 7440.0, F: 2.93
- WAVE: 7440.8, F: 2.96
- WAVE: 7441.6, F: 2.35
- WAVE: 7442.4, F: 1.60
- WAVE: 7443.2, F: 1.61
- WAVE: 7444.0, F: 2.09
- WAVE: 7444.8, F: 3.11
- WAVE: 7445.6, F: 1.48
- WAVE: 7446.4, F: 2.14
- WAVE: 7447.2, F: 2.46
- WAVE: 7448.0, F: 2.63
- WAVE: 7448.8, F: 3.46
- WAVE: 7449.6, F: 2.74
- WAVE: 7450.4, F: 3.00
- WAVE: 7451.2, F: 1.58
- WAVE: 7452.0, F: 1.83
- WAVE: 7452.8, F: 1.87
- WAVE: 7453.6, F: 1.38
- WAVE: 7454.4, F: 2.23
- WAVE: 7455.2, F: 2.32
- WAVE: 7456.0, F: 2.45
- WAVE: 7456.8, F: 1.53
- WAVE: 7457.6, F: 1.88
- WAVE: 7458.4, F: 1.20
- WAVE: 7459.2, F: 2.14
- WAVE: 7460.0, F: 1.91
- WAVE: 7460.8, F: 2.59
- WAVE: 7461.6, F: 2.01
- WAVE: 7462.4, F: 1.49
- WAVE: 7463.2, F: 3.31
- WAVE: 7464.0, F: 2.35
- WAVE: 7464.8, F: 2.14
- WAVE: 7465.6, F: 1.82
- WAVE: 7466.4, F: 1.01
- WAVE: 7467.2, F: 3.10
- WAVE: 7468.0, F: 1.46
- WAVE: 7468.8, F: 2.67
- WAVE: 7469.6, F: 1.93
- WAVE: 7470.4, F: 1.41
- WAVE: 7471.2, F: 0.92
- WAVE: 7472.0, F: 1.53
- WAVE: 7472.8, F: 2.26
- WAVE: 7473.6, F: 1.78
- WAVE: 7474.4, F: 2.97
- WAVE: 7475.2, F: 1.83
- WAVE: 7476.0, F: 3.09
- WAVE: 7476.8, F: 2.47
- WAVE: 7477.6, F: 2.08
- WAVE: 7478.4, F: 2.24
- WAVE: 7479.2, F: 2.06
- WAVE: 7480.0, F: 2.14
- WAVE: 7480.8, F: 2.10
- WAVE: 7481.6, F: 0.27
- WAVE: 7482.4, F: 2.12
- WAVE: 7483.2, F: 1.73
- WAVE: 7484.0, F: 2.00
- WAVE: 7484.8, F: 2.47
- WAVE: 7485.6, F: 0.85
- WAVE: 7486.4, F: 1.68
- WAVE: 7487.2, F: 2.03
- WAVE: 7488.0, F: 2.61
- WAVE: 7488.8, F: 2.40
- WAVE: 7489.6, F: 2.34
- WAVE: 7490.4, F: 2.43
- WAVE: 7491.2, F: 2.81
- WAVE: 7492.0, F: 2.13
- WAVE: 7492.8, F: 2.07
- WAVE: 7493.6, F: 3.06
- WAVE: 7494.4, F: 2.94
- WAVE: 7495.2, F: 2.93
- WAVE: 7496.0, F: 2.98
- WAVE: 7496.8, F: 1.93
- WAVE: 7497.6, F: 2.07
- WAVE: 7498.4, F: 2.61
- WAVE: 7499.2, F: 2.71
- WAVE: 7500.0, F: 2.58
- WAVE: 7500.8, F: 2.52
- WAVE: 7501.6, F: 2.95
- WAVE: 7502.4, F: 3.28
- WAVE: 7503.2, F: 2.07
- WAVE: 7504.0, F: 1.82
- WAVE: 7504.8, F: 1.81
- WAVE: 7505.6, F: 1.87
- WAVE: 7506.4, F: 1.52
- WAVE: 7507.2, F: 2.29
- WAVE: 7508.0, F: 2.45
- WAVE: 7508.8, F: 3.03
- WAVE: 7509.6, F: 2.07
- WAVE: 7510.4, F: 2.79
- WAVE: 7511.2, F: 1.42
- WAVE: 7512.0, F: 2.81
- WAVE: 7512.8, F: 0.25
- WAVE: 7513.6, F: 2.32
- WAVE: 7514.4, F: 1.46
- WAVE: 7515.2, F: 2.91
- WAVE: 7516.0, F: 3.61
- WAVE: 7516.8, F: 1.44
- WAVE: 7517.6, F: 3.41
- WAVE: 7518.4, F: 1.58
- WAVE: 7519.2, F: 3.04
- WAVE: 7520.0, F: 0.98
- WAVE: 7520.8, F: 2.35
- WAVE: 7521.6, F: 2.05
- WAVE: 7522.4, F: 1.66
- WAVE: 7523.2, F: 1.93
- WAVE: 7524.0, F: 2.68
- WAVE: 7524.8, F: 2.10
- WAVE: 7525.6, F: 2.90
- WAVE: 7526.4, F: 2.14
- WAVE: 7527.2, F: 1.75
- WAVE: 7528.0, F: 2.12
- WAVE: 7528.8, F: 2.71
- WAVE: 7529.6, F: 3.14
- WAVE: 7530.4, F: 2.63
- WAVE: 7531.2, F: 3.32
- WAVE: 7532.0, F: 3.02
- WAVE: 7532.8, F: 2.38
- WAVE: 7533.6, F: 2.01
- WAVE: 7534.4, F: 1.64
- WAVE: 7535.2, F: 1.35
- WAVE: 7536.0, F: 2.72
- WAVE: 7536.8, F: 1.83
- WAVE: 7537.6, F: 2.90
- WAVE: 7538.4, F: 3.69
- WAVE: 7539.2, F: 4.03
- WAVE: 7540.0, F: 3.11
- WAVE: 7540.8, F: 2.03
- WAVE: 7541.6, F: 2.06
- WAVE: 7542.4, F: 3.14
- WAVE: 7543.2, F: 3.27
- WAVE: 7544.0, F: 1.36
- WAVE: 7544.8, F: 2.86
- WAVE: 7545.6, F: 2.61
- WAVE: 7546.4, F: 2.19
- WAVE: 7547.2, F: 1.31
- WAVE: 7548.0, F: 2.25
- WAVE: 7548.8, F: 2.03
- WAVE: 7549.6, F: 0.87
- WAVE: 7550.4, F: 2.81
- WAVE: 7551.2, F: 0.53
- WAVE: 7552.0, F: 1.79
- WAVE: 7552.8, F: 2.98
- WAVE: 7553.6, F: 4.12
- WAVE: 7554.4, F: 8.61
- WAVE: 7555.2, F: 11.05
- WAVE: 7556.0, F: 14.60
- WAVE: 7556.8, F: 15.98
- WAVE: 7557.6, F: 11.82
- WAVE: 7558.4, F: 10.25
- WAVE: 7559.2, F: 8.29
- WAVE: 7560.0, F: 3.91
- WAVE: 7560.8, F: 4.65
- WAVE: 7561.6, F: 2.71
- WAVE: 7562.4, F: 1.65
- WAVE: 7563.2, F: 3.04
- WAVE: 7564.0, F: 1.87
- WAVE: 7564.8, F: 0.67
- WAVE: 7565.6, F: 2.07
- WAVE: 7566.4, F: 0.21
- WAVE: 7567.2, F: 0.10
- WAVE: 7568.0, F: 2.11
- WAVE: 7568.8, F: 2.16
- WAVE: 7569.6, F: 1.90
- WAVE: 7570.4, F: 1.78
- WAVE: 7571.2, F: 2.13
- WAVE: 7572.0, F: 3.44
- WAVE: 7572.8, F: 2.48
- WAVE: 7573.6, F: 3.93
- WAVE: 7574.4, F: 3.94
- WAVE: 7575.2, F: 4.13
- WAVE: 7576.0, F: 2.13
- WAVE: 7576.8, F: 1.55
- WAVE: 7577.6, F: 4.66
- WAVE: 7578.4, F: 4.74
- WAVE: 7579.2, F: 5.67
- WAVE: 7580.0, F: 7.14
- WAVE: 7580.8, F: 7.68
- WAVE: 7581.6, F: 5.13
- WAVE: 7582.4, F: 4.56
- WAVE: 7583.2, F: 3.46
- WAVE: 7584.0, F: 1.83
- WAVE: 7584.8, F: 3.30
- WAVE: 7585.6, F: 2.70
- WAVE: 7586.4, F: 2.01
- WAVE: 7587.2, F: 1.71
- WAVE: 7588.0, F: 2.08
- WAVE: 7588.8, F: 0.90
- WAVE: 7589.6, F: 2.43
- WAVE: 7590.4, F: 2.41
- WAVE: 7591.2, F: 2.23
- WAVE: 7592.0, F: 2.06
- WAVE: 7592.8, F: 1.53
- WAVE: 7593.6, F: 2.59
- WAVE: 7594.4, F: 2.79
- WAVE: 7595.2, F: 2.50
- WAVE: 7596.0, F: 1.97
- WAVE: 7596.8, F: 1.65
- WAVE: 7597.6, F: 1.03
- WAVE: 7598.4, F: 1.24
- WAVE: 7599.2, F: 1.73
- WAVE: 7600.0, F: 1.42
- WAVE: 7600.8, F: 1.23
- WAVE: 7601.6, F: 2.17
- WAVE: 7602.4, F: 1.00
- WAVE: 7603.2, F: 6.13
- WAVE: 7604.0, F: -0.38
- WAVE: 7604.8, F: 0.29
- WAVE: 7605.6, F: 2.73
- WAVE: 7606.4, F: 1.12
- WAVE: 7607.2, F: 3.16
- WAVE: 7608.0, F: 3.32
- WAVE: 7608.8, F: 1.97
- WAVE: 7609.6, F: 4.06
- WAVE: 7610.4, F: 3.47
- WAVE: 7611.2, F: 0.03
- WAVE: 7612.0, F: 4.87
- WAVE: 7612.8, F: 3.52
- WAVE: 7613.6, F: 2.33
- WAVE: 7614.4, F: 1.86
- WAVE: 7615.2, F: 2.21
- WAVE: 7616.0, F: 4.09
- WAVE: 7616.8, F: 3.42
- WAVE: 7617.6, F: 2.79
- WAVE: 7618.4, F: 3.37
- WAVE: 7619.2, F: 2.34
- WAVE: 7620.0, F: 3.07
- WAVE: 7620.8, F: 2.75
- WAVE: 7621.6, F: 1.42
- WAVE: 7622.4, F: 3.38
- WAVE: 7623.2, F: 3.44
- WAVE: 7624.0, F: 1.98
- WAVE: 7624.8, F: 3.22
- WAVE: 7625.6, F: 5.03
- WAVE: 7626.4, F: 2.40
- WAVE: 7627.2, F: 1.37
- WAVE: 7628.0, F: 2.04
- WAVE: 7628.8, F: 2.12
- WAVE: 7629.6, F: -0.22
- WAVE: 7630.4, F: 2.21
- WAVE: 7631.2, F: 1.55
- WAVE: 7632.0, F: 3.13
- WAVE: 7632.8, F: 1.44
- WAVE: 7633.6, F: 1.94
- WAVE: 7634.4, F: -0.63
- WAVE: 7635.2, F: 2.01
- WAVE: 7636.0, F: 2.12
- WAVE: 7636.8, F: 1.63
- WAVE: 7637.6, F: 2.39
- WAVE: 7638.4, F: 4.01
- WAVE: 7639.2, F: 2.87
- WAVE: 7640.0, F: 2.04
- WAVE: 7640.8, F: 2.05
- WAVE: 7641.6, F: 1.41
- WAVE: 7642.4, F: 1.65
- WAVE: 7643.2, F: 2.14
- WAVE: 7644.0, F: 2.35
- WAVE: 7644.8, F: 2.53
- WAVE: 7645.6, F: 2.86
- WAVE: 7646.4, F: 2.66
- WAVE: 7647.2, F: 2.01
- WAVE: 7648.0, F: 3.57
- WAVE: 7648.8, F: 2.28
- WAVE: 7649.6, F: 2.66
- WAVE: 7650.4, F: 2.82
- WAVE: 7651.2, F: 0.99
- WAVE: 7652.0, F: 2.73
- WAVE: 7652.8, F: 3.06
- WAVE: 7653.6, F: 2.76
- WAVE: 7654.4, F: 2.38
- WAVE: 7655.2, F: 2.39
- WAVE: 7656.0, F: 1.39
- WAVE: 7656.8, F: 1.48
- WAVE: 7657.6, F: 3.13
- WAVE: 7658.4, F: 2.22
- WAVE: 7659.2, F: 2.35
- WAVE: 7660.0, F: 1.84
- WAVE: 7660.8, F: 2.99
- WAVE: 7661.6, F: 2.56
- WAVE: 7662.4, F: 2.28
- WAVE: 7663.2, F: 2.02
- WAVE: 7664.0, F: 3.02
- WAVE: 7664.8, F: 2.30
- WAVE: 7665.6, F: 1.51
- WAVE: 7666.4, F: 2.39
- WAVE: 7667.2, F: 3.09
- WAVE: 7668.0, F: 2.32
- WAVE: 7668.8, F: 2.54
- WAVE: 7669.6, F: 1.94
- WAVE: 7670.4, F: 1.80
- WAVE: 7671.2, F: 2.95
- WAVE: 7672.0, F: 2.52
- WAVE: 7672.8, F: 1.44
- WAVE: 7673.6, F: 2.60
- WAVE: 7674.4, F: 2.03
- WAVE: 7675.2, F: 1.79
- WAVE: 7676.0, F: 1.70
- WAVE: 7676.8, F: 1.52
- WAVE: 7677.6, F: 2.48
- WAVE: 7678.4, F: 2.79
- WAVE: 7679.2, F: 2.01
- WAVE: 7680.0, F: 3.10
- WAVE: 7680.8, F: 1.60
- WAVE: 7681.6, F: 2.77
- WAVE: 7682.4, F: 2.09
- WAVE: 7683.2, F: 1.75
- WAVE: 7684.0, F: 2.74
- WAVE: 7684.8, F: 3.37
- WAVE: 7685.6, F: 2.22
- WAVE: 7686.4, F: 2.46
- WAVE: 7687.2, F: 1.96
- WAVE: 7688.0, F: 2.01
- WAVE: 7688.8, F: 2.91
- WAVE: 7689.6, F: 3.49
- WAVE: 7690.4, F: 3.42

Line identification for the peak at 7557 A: H-alpha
